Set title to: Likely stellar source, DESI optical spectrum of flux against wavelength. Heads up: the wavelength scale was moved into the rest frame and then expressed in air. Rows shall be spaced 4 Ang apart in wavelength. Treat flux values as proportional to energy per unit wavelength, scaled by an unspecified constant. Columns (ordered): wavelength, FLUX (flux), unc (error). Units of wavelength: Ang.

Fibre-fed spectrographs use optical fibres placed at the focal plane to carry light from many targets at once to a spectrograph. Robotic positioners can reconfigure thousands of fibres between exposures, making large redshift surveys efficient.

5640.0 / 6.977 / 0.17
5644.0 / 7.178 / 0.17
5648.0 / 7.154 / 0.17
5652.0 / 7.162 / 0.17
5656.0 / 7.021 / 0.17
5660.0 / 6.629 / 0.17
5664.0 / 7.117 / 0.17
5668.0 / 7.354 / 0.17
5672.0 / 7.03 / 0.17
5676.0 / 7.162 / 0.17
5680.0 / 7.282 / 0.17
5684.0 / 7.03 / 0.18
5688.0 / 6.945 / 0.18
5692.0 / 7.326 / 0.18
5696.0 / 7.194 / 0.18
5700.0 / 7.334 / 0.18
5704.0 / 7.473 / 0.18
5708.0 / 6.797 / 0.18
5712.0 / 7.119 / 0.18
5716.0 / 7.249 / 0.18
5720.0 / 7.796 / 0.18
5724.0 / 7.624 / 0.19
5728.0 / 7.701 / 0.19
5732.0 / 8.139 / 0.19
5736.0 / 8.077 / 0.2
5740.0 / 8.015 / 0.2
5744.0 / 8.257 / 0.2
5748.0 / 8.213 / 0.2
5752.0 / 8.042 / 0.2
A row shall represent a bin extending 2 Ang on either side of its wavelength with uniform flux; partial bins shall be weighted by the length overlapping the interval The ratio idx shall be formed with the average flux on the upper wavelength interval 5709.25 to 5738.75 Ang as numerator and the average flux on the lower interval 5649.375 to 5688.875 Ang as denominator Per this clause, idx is 1.08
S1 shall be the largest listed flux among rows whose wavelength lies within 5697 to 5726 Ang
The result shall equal 7.796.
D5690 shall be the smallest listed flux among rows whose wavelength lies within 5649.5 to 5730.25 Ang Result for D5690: 6.629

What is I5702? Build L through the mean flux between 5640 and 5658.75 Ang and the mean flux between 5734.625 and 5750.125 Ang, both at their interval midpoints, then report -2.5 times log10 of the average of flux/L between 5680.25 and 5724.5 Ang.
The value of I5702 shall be 0.06 mag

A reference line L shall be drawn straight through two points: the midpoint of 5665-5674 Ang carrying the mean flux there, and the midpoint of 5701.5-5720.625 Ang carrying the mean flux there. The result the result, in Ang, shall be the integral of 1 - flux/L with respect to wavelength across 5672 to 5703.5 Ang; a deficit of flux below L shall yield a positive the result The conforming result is 0.12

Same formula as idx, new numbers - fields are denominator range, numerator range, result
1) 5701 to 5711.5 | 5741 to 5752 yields 1.14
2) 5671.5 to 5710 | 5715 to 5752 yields 1.11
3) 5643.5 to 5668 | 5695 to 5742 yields 1.07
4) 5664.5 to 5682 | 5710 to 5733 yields 1.05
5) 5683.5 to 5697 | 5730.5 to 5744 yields 1.14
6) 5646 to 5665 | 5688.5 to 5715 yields 1.03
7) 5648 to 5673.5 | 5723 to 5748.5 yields 1.13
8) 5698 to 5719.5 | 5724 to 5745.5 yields 1.10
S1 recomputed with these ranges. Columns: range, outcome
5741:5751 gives 8.257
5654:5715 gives 7.473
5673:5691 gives 7.282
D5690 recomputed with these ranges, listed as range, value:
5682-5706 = 6.945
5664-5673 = 7.03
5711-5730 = 7.119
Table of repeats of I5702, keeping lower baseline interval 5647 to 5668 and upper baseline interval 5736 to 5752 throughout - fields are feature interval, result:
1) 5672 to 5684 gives 0.022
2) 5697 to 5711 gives 0.064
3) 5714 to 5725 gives 0.039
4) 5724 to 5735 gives 0.010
